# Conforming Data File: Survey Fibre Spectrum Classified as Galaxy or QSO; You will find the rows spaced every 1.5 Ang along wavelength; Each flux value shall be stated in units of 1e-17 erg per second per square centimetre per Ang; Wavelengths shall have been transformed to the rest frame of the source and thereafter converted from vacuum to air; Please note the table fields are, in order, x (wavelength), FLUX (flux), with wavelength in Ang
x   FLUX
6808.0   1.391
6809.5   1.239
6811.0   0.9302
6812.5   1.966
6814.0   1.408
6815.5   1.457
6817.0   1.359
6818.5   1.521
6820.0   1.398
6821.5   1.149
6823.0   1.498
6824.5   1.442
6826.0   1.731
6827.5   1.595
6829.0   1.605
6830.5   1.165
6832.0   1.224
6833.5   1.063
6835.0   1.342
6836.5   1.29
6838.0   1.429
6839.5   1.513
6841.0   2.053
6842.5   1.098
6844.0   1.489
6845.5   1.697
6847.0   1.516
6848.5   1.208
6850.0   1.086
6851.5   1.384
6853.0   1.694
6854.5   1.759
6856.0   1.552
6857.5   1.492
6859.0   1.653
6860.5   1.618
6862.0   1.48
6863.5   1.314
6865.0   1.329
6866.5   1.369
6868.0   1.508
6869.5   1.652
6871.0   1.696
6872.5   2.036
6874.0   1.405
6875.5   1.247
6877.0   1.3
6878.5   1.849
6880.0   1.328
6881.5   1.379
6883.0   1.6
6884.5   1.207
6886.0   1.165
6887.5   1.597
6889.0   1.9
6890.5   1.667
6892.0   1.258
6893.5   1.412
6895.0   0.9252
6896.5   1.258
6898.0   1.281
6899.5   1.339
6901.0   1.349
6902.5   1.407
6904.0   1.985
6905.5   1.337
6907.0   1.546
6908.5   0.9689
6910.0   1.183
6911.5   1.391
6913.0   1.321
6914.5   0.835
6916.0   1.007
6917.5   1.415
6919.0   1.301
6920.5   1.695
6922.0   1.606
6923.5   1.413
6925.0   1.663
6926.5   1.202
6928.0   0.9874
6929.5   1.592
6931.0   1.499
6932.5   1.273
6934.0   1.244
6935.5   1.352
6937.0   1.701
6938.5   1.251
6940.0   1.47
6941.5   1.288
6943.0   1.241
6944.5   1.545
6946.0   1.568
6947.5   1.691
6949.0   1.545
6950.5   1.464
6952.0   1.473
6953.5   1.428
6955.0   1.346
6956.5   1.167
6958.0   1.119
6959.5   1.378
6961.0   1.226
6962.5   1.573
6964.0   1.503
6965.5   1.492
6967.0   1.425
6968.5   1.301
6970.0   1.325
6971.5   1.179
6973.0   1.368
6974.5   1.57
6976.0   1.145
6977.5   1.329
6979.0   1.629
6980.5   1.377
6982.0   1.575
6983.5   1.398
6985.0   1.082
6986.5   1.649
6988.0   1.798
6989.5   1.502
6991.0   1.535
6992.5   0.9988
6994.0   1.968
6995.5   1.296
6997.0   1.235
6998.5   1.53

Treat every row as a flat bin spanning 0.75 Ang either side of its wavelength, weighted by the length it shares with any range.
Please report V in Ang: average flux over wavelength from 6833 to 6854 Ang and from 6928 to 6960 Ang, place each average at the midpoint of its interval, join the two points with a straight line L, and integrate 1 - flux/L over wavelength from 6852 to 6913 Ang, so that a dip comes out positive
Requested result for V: -1.8 Ang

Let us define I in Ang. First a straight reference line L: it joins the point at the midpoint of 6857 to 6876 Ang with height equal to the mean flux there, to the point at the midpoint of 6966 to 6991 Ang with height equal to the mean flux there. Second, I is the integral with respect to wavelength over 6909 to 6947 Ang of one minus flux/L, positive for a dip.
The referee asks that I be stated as 2.8 Ang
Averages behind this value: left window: 1.53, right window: 1.42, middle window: 1.36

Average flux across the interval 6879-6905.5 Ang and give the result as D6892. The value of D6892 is 1.42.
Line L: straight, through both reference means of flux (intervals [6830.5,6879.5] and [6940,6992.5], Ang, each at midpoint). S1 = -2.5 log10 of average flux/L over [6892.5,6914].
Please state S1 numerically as 0.09 mag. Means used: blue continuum 1.47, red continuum 1.41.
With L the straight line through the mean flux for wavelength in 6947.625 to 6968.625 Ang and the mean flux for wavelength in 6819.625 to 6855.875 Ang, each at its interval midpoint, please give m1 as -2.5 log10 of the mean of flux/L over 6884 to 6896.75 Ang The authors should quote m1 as 0.03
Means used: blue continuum 1.44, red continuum 1.4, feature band 1.38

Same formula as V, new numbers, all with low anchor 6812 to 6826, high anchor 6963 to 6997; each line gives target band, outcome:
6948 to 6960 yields 0.5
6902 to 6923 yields 1.3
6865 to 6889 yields -0.7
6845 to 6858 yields -0.2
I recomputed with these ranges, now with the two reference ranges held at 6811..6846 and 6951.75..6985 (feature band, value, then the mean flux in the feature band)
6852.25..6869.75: -1.3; 1.53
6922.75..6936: 0.3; 1.36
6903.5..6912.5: 0.1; 1.38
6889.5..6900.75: 0.7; 1.32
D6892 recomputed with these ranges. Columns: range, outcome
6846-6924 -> 1.43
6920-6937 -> 1.42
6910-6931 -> 1.34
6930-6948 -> 1.43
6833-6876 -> 1.49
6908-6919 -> 1.17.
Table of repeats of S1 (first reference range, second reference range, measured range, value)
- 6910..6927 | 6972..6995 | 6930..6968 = -0.011 mag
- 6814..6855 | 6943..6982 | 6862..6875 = -0.076 mag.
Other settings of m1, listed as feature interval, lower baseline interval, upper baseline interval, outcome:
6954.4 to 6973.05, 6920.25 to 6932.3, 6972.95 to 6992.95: 0.077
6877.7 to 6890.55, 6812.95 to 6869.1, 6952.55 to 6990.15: -0.060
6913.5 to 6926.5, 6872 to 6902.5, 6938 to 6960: 0.041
